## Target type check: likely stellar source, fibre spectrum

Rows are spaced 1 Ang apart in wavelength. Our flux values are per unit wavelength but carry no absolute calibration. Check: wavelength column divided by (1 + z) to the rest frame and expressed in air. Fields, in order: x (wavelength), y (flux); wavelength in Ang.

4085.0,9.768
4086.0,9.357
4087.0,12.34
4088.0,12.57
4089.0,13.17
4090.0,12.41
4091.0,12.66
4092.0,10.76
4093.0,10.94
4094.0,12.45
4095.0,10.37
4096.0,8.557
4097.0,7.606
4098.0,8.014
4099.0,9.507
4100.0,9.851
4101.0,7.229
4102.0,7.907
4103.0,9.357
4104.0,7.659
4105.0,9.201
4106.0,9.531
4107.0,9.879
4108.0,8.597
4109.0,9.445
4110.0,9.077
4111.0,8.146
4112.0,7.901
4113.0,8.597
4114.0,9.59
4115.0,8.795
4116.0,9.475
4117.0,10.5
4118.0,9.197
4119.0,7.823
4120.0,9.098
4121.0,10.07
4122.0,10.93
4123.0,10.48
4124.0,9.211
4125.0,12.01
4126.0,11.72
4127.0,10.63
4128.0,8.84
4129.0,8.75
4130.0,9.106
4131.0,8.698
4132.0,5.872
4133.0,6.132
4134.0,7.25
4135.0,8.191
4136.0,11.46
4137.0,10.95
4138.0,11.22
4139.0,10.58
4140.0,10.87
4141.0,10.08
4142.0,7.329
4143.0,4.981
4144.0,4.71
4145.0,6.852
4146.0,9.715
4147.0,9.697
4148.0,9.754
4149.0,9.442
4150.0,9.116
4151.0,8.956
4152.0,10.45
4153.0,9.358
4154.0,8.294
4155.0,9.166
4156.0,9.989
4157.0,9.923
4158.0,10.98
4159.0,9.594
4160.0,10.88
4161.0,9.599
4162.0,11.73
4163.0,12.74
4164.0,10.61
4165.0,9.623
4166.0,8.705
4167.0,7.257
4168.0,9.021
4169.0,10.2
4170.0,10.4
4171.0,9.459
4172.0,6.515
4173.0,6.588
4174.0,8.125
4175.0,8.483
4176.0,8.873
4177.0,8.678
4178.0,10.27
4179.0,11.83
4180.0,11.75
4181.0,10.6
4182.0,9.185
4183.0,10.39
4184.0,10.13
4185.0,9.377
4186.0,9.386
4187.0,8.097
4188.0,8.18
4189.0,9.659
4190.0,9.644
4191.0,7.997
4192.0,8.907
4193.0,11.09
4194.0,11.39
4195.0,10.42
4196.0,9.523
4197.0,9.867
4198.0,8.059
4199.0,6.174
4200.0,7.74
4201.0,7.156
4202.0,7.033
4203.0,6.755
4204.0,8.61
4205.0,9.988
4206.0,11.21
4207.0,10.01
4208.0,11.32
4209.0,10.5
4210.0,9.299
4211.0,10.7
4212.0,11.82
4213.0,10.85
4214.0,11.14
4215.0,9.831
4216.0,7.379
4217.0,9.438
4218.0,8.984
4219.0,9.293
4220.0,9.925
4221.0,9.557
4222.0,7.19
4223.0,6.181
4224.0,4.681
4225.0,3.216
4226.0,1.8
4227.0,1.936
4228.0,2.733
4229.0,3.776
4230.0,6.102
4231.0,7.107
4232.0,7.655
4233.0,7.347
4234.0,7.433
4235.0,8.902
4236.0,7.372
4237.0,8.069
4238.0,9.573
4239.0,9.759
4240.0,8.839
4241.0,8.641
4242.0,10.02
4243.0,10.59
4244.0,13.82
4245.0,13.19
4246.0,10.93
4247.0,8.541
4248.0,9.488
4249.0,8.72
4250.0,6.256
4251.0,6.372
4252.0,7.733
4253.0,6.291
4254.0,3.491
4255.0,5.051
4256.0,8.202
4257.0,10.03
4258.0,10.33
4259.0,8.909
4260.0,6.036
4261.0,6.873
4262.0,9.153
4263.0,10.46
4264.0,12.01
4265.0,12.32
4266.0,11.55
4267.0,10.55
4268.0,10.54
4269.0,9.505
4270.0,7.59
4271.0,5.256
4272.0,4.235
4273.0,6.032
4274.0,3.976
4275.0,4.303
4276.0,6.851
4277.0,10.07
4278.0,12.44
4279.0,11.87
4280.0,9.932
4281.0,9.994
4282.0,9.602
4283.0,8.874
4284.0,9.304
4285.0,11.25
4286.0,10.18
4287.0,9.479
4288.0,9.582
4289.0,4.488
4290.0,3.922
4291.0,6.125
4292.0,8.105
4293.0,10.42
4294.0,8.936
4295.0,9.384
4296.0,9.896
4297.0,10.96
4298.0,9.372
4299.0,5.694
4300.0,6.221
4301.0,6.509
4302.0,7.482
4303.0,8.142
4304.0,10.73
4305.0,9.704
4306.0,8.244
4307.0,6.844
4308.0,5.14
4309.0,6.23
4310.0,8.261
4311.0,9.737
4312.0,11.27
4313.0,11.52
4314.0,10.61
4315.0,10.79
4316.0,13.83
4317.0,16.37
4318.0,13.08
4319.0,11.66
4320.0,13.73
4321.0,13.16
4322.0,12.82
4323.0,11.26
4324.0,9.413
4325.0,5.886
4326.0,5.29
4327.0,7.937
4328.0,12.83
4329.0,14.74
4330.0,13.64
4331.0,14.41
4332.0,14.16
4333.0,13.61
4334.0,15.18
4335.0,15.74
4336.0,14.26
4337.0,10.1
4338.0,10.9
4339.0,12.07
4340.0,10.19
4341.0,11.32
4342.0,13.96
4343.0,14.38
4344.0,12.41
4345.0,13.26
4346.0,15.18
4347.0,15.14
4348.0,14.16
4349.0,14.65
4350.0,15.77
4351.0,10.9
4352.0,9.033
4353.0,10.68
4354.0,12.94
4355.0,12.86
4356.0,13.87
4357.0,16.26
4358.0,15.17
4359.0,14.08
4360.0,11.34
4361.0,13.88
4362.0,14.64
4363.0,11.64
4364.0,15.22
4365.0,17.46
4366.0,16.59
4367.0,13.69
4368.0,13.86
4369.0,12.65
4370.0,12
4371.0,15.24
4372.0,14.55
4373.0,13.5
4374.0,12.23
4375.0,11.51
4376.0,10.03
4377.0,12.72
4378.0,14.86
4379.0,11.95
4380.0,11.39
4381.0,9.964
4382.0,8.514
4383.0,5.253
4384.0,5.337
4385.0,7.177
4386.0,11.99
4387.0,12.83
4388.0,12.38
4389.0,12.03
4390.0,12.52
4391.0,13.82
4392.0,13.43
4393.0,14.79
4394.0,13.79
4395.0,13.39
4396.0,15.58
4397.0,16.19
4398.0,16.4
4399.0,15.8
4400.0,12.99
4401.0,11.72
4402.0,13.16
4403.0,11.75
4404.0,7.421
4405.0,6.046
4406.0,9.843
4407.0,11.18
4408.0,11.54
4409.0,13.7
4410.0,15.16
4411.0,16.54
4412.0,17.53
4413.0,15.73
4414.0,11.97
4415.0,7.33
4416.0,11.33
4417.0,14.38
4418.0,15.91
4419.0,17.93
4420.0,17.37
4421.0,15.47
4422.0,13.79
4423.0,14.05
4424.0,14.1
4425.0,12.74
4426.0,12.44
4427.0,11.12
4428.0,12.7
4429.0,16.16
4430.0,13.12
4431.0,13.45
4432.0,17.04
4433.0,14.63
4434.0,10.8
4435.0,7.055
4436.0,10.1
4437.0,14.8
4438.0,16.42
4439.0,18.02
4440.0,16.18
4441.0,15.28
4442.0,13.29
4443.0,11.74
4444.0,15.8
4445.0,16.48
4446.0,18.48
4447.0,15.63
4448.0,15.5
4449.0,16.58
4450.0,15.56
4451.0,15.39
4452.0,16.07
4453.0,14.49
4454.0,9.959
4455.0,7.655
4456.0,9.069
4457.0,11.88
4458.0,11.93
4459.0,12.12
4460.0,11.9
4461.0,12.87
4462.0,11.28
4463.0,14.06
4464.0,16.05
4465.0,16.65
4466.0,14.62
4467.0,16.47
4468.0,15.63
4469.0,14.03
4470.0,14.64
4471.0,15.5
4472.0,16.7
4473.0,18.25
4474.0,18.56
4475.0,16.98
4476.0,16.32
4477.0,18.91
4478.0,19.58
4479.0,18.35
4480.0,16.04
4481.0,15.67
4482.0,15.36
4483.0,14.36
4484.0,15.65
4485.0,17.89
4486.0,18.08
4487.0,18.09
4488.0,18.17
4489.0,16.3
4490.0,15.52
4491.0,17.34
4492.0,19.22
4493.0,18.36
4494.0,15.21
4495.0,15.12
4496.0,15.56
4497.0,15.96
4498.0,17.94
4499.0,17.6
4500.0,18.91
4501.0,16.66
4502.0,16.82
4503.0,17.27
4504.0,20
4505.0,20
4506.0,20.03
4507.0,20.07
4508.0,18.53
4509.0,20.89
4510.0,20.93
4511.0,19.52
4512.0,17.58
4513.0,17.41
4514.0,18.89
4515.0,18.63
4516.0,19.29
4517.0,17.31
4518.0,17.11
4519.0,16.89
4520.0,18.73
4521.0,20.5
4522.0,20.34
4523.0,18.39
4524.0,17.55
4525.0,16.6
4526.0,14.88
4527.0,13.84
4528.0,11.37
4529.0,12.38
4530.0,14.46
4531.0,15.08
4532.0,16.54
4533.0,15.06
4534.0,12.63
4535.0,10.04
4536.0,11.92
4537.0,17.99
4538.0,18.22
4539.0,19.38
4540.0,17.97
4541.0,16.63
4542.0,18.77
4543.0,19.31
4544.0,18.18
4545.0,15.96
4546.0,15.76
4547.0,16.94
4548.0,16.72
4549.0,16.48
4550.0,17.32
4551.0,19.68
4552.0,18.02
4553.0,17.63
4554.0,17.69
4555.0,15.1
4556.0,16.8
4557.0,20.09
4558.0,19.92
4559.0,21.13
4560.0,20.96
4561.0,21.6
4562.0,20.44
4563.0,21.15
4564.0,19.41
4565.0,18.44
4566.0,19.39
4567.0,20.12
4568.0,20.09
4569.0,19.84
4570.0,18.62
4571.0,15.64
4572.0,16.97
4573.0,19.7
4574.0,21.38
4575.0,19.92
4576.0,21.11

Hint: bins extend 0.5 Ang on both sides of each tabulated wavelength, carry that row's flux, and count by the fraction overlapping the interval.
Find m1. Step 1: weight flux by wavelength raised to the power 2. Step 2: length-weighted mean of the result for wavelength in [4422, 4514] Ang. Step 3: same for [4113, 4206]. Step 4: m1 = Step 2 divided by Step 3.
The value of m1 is 1.95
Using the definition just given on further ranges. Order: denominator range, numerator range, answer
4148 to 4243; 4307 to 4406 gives 1.50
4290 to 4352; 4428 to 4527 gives 1.58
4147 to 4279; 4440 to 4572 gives 2.19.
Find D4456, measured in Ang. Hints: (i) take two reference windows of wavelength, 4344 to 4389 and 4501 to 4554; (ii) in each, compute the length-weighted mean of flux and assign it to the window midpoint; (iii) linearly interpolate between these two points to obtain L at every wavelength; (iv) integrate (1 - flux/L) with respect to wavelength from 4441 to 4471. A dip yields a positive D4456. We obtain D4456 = 2.3 Ang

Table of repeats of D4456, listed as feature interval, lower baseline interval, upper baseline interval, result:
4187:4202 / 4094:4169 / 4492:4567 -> 2.38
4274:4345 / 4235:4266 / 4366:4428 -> 2.12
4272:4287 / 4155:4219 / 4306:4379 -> 3.35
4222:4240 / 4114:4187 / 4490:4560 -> 7.97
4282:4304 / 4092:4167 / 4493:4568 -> 7.47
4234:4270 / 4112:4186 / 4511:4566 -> 7.68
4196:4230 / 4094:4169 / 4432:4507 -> 8.69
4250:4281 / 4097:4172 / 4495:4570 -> 9.74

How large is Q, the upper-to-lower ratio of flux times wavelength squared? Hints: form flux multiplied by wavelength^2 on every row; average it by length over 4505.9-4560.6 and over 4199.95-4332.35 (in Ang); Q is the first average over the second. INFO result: 2.2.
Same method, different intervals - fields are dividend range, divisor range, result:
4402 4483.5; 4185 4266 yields 1.84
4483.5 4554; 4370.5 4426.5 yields 1.43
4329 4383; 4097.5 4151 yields 1.62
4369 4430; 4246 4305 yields 1.61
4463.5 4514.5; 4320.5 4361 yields 1.47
